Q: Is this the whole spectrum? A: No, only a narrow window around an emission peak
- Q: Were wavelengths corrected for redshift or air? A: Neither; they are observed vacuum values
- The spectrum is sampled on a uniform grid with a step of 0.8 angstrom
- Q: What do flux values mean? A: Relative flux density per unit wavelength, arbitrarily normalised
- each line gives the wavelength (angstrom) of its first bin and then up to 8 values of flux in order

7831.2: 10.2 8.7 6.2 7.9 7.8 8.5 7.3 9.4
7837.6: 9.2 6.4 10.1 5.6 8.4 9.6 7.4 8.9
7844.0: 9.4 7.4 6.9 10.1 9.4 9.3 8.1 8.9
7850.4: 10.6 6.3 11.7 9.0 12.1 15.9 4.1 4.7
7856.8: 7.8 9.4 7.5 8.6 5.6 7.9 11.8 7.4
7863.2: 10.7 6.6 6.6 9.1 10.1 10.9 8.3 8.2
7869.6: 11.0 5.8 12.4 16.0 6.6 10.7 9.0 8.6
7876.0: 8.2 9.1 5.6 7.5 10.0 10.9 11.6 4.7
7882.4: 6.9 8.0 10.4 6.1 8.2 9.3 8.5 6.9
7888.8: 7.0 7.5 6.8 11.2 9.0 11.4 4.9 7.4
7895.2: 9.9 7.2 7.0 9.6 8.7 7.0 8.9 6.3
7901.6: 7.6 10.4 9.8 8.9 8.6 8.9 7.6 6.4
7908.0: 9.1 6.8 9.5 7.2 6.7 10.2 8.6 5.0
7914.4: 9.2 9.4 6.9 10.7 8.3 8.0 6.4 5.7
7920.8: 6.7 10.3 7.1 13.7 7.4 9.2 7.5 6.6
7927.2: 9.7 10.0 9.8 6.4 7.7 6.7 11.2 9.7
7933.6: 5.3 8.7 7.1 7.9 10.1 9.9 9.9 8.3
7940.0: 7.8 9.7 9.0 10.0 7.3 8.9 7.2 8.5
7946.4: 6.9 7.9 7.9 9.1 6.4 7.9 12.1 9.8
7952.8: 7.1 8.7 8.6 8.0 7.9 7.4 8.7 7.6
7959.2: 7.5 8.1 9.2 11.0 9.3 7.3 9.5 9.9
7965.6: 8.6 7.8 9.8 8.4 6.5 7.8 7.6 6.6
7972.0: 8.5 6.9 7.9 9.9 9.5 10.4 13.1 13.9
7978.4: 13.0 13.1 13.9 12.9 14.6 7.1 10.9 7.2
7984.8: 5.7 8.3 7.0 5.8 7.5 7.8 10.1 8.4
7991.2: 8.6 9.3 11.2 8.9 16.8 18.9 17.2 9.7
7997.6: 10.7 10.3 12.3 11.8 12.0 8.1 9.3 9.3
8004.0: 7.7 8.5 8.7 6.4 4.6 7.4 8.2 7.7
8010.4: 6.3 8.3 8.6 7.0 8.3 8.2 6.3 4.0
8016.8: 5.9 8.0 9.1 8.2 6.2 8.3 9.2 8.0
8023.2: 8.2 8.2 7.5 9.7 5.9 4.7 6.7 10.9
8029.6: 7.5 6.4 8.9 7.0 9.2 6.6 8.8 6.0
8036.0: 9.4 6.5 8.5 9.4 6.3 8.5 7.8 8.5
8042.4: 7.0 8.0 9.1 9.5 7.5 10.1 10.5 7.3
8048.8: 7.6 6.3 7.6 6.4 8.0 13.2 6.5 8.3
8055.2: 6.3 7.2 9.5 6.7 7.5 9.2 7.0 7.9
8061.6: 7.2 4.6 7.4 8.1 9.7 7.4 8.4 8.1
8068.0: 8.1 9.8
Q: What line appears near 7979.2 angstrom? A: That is [S II]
